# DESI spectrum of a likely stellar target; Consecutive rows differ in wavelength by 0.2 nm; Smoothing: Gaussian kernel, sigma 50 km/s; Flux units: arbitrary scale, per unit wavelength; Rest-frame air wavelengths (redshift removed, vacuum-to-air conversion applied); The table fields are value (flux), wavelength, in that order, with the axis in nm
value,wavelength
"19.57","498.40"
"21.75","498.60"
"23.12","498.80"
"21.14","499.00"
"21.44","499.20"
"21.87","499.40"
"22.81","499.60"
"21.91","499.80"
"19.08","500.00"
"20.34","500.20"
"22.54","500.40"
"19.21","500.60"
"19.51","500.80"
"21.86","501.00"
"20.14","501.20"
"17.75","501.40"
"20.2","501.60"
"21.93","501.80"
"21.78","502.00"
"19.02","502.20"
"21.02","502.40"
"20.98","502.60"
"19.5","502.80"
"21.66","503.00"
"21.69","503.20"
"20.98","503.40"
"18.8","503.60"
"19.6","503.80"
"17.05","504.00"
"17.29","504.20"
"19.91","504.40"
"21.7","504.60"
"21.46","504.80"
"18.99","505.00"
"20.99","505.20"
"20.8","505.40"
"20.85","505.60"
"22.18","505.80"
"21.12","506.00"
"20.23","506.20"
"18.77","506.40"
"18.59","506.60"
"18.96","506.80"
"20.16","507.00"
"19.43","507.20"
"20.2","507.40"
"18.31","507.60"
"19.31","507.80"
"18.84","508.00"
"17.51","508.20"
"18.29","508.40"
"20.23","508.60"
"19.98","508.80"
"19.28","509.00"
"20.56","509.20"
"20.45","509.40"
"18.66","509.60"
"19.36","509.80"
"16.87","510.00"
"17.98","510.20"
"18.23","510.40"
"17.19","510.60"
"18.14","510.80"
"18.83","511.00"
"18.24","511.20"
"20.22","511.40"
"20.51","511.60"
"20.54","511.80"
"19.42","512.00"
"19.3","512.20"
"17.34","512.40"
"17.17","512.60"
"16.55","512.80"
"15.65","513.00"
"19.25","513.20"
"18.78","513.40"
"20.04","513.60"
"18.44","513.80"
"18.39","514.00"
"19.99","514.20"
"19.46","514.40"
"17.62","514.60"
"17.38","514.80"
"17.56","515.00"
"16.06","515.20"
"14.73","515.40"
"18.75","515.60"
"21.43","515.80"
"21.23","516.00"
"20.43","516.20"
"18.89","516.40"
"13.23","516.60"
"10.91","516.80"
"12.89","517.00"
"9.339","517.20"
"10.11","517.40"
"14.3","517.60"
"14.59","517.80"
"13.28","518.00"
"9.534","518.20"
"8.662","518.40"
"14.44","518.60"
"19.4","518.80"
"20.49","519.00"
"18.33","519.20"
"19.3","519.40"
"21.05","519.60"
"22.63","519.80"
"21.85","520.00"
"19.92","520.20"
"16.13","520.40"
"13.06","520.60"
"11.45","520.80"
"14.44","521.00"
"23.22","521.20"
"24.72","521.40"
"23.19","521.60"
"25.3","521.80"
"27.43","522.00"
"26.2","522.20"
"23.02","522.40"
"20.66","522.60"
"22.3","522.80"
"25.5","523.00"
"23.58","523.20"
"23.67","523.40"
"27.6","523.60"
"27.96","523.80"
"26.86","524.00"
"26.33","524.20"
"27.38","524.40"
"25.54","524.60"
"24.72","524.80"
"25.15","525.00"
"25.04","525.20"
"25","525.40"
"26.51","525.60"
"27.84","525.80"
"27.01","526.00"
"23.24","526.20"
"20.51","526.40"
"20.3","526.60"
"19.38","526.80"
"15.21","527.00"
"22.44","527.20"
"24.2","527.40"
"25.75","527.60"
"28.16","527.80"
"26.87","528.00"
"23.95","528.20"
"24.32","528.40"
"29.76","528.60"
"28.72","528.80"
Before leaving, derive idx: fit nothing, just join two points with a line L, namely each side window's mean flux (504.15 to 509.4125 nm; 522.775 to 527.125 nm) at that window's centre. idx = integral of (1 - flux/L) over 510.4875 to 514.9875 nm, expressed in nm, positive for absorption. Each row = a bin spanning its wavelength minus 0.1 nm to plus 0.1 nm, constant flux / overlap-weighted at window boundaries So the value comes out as 0.58 nm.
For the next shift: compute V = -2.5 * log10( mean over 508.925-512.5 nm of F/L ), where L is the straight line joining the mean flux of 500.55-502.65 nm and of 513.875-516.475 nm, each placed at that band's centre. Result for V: 0.01 mag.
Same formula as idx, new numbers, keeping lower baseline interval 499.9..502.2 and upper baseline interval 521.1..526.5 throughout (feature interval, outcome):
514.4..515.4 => 0.26 nm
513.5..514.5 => 0.16 nm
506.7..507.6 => 0.09 nm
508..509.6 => 0.19 nm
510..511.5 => 0.27 nm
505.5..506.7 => 0.06 nm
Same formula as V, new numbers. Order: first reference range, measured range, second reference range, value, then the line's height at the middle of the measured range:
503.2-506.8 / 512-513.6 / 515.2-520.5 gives -0.01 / 17.8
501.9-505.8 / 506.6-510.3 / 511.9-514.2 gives 0.01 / 19.3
